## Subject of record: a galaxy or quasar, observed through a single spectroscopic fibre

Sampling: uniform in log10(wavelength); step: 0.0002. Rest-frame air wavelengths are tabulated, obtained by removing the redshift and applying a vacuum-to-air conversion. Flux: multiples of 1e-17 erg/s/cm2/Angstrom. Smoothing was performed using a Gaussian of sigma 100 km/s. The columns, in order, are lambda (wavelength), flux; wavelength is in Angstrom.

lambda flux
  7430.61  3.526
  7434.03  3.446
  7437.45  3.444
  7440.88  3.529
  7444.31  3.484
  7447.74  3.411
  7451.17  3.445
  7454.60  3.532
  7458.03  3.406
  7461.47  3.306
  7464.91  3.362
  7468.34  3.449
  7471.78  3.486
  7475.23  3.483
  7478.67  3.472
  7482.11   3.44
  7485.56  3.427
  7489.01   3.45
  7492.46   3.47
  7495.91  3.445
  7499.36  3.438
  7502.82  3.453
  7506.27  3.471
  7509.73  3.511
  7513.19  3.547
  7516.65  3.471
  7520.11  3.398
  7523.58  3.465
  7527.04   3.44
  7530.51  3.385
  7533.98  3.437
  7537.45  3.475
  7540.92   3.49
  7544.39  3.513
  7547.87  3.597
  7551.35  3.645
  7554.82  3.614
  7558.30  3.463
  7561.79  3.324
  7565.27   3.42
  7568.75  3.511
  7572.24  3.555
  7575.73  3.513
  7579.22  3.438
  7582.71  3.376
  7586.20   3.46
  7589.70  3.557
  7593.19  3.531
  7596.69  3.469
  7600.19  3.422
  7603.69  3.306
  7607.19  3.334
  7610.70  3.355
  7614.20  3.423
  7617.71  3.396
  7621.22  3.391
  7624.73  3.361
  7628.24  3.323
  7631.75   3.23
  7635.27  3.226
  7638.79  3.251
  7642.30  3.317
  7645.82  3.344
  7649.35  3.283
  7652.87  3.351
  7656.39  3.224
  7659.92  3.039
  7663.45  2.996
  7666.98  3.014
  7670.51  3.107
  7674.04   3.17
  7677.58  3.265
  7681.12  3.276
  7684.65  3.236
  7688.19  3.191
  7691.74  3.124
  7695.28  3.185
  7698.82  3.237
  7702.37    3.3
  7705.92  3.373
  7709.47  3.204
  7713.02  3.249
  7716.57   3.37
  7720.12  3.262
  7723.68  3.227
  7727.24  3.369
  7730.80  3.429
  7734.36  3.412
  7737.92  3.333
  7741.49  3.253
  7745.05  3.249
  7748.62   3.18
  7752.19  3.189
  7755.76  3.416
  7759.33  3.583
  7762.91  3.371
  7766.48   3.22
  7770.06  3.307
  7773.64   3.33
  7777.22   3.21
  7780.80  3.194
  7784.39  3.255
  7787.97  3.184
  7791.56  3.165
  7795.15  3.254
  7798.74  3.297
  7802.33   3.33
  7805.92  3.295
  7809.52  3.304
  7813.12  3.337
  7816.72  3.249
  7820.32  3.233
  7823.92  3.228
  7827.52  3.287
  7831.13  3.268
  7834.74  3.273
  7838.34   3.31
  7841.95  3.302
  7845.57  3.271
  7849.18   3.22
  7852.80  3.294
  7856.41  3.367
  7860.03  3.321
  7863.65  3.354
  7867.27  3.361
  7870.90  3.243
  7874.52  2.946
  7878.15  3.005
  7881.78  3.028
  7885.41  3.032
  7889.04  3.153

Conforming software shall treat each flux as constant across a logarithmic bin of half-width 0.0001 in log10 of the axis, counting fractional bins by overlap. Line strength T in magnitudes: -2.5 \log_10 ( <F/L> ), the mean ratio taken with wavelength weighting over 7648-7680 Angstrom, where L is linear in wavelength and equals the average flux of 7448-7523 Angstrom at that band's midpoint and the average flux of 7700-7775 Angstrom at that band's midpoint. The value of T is 0.06 mag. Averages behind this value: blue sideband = 3.45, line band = 3.16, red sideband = 3.31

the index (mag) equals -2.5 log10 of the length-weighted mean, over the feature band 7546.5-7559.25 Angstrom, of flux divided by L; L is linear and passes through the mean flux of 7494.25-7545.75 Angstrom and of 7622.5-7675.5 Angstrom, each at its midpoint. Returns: -0.058 mag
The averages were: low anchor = 3.46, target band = 3.59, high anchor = 3.22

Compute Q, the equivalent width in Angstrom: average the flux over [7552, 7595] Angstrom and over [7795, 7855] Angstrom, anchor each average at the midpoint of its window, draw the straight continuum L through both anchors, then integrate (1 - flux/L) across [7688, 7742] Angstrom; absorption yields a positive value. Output 1.3 Angstrom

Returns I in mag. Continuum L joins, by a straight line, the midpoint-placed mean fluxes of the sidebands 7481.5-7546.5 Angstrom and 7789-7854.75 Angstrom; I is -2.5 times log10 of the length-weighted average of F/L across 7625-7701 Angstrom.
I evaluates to 0.05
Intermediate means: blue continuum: 3.46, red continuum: 3.27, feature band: 3.21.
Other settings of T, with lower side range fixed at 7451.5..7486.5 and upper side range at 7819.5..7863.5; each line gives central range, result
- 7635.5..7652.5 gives 0.02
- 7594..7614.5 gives 0.00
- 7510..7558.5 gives -0.03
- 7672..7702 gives 0.04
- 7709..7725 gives 0.02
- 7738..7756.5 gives 0.02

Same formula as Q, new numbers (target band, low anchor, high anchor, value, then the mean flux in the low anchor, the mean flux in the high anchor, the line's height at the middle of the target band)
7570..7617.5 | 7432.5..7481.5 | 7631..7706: -2.10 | 3.45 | 3.21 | 3.29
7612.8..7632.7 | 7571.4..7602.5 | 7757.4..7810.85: 0.48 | 3.47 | 3.29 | 3.44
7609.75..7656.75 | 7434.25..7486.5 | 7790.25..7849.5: 0.58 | 3.45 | 3.27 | 3.36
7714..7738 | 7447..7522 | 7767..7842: -0.22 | 3.45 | 3.27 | 3.31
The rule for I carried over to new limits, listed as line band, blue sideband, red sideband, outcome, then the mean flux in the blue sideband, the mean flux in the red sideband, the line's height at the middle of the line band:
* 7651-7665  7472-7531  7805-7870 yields 0.07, 3.46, 3.29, 3.38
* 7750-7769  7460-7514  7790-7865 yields -0.01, 3.45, 3.28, 3.32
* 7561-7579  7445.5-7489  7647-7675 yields -0.06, 3.44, 3.15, 3.29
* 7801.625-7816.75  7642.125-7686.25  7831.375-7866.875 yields -0.01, 3.2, 3.3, 3.28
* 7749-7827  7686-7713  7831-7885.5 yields -0.02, 3.23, 3.23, 3.23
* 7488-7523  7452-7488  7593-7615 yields -0.01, 3.44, 3.4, 3.43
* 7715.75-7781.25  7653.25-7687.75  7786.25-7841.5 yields -0.03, 3.16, 3.27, 3.22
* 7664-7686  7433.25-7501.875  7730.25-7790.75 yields 0.06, 3.45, 3.3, 3.34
